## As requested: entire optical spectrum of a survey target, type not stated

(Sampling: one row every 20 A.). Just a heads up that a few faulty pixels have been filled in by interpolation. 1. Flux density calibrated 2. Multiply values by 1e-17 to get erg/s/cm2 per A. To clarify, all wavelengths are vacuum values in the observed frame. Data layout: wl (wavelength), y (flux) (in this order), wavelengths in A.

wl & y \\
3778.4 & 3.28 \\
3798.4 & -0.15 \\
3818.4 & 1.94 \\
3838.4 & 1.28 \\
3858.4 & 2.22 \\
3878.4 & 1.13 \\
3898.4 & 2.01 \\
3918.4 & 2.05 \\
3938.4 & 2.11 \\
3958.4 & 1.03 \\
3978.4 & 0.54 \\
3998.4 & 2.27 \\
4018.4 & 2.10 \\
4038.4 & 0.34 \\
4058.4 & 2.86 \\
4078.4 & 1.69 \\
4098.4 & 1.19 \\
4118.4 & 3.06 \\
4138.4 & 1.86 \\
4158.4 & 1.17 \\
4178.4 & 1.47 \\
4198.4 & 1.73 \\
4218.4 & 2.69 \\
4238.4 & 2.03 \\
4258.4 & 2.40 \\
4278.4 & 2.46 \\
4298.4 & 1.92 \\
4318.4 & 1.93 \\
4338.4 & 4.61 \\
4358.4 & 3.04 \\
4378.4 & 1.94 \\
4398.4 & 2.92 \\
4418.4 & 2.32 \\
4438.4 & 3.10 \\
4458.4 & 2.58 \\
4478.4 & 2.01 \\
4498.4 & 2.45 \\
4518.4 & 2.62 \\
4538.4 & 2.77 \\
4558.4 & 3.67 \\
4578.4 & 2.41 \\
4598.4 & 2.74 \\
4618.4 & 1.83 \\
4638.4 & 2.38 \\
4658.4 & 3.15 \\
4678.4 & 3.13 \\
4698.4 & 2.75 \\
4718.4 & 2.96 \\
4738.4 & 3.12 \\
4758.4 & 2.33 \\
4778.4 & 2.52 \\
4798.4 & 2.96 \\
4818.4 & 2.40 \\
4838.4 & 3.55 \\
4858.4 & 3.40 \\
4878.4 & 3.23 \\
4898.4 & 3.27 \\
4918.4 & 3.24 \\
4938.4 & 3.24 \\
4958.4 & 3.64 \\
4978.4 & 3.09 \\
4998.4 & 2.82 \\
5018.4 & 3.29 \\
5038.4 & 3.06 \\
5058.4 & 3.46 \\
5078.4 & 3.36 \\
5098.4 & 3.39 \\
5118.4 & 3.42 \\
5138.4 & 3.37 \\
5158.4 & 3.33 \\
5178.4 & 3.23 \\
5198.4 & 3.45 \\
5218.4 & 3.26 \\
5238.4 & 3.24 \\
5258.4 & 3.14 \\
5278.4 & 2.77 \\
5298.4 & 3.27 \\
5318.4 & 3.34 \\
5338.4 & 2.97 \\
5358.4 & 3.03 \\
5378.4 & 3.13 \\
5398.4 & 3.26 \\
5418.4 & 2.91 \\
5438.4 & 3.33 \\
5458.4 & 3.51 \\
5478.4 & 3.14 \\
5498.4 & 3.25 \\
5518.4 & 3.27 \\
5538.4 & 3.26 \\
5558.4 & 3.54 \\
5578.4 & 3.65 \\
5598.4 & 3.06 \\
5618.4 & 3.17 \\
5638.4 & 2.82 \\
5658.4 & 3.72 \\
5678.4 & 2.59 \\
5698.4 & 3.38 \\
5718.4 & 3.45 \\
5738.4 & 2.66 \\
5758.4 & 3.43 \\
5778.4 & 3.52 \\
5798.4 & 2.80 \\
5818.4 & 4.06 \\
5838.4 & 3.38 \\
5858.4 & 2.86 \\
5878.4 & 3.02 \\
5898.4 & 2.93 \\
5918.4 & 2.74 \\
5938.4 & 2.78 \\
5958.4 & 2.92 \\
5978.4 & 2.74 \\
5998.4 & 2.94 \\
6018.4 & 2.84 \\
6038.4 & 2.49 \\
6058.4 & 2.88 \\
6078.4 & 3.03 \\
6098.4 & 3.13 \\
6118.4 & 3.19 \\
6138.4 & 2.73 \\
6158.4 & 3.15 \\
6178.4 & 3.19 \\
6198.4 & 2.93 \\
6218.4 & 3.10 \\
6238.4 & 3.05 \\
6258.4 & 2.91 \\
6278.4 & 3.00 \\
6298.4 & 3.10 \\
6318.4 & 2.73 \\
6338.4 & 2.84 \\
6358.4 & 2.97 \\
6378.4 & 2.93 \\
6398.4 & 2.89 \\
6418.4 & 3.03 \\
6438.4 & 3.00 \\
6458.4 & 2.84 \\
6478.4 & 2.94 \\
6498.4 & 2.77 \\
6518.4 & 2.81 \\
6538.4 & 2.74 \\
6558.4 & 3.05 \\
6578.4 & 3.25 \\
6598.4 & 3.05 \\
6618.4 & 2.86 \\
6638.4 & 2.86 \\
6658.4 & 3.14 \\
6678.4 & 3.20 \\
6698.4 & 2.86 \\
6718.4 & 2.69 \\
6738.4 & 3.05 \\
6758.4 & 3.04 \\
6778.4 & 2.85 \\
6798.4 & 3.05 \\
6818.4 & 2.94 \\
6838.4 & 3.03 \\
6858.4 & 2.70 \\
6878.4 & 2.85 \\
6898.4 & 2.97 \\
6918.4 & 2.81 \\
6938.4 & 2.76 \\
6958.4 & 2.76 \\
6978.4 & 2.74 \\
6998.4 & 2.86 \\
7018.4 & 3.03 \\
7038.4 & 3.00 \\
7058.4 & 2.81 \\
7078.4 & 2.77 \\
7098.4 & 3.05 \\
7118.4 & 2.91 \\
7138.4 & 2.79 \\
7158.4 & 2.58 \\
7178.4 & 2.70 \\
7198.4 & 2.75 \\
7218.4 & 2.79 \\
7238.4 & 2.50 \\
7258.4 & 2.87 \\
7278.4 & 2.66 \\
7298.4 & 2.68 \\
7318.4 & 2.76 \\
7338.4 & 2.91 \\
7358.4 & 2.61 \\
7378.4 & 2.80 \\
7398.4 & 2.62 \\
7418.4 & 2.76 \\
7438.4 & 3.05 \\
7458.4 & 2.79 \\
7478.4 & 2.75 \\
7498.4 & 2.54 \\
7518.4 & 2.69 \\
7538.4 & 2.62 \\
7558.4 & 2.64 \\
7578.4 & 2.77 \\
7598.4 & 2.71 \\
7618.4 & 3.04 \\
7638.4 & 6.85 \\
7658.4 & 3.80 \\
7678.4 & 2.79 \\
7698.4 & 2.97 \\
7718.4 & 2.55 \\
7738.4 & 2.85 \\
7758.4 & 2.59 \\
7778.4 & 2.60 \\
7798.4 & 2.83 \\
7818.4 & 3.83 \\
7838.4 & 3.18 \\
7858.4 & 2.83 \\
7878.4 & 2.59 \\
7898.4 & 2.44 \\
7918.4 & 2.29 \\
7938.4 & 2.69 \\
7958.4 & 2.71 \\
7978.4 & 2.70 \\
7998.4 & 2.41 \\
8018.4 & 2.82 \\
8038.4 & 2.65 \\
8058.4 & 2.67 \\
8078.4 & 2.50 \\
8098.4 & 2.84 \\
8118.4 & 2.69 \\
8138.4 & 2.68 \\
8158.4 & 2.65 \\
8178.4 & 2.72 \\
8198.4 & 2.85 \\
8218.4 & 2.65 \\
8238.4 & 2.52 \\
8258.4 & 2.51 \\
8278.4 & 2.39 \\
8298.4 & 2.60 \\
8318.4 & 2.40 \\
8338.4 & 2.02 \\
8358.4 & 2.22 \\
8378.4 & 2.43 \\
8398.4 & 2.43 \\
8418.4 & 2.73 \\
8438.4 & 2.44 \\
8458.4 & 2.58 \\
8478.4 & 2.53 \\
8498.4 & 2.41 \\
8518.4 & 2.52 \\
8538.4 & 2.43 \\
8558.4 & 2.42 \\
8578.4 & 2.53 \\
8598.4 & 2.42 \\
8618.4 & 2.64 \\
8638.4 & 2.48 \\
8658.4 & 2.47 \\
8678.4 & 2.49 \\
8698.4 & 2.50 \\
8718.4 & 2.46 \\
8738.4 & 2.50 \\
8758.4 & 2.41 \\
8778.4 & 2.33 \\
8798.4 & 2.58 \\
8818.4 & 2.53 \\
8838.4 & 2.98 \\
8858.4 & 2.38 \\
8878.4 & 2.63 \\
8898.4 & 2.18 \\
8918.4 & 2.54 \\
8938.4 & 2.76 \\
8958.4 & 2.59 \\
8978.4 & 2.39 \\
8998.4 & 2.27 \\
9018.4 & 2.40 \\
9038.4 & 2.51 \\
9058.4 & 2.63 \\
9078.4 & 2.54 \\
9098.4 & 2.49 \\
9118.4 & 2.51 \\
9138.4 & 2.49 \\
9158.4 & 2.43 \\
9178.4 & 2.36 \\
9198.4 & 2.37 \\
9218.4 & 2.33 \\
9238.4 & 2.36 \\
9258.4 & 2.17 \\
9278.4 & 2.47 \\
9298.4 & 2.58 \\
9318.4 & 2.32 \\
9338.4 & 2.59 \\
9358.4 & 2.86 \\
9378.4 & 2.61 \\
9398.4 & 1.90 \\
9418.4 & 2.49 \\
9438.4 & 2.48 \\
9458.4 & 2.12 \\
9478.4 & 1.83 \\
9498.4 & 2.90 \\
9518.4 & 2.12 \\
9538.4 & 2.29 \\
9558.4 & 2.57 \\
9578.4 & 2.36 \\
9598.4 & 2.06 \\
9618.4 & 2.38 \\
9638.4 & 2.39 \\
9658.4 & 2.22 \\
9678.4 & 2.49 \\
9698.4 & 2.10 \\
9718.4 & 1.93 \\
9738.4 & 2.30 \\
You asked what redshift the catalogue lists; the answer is 0.163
